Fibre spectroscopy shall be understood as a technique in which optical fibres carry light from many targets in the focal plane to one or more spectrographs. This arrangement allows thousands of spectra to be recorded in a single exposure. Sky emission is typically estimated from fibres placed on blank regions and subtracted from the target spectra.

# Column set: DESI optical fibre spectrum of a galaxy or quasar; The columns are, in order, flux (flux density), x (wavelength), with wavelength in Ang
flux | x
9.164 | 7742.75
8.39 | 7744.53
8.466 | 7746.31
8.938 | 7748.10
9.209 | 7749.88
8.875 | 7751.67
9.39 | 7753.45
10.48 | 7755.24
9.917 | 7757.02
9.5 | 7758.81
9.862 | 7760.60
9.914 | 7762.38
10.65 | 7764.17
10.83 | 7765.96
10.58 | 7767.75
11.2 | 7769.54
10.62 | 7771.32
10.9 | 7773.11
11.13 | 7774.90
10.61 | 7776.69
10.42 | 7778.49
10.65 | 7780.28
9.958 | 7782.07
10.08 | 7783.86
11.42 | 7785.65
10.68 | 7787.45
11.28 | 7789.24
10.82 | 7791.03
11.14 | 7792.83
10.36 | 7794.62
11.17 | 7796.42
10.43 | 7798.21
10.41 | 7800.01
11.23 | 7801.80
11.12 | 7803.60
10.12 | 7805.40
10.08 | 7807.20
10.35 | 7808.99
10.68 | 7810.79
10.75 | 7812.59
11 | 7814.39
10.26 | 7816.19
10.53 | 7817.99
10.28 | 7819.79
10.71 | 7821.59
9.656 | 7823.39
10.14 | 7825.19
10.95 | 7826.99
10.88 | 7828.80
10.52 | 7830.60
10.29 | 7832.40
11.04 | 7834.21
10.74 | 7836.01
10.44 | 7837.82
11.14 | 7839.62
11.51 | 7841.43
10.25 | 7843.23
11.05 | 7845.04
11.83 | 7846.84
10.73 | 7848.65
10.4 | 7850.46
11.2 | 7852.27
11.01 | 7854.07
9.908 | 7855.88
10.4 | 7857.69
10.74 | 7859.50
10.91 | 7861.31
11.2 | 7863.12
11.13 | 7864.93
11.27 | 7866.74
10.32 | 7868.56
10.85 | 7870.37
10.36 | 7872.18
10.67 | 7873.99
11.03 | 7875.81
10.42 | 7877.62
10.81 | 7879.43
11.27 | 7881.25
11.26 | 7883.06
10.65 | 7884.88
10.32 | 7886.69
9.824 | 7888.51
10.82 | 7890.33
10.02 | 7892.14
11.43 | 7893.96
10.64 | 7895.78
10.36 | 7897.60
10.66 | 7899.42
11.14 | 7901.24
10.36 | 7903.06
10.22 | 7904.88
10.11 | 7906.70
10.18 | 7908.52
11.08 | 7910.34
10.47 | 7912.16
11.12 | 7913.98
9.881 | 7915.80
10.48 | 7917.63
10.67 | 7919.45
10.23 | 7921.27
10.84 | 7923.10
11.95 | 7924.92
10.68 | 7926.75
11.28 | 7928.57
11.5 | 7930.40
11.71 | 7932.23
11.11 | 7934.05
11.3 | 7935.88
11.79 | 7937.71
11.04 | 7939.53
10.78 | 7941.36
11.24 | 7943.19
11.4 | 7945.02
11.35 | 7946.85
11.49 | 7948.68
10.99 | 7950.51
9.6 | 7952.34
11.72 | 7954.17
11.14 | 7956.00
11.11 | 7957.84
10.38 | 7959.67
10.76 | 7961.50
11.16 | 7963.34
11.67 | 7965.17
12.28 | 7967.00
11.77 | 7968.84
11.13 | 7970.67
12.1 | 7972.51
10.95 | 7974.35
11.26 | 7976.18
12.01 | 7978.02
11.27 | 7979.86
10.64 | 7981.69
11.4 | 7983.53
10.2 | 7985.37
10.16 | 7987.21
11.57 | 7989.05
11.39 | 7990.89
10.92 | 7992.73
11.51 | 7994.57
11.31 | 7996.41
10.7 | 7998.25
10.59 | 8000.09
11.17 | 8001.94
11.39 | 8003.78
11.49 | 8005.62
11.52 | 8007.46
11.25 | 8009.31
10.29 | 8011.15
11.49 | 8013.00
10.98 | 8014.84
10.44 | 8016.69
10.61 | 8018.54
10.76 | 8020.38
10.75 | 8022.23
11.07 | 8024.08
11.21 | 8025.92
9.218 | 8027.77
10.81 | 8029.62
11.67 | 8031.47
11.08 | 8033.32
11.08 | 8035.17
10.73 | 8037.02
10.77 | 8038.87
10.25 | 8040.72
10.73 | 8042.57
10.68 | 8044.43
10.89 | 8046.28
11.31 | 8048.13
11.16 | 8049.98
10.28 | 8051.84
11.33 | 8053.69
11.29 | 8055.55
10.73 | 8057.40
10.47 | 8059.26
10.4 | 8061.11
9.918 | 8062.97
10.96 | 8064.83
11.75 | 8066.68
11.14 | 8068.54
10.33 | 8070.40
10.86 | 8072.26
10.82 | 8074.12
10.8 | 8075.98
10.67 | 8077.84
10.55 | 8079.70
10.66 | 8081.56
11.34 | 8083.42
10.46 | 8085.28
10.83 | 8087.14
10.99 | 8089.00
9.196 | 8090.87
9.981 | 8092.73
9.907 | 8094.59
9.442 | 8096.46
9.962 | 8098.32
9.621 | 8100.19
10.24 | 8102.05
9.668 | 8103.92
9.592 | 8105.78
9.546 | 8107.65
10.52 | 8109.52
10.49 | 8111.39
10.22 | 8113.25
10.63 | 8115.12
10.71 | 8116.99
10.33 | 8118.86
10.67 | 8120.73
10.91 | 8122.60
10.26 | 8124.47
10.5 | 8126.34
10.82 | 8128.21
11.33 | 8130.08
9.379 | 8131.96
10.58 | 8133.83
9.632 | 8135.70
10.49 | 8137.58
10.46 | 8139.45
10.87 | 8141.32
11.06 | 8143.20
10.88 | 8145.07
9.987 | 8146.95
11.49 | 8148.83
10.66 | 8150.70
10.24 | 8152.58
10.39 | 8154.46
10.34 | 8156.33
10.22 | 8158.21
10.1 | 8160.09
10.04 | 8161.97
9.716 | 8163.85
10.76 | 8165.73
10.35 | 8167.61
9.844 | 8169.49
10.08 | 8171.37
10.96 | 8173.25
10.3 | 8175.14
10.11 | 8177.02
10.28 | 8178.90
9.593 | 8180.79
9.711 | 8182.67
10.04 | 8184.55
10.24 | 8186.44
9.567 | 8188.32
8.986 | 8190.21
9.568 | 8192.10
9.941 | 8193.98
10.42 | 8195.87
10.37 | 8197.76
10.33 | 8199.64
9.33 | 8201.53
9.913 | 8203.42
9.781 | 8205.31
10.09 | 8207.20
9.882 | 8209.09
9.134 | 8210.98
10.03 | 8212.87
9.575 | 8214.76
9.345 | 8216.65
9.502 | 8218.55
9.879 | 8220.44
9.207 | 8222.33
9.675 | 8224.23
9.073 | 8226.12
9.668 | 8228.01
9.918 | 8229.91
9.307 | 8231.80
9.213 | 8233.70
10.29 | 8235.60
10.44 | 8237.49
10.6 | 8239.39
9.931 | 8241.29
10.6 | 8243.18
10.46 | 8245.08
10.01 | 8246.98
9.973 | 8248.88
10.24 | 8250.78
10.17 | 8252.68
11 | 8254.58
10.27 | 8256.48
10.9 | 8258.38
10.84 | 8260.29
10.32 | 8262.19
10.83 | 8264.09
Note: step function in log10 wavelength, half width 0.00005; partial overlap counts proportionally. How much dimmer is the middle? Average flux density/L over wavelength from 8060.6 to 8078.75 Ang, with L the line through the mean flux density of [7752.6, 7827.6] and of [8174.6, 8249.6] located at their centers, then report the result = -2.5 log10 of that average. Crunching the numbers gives -0.07 mag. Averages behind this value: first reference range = 10.5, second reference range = 9.85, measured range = 10.8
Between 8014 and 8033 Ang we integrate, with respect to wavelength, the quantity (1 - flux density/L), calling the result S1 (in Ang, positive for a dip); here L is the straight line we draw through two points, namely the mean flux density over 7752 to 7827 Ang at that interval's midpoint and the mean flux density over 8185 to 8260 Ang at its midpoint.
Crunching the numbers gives -1.1 Ang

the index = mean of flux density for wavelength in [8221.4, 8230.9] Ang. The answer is 9.51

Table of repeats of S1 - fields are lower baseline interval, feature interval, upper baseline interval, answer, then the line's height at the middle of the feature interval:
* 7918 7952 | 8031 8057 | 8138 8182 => -0.4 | 10.8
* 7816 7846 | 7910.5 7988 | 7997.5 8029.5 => -2.2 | 10.8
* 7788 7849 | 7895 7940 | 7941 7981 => 1.0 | 11.1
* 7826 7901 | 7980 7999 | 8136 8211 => -0.9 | 10.5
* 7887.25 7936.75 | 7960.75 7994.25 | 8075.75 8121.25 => -2.2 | 10.6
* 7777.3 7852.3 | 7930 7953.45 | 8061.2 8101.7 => -1.3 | 10.6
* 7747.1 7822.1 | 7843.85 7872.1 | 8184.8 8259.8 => -1.3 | 10.4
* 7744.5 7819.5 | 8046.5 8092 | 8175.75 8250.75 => -3.3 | 10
